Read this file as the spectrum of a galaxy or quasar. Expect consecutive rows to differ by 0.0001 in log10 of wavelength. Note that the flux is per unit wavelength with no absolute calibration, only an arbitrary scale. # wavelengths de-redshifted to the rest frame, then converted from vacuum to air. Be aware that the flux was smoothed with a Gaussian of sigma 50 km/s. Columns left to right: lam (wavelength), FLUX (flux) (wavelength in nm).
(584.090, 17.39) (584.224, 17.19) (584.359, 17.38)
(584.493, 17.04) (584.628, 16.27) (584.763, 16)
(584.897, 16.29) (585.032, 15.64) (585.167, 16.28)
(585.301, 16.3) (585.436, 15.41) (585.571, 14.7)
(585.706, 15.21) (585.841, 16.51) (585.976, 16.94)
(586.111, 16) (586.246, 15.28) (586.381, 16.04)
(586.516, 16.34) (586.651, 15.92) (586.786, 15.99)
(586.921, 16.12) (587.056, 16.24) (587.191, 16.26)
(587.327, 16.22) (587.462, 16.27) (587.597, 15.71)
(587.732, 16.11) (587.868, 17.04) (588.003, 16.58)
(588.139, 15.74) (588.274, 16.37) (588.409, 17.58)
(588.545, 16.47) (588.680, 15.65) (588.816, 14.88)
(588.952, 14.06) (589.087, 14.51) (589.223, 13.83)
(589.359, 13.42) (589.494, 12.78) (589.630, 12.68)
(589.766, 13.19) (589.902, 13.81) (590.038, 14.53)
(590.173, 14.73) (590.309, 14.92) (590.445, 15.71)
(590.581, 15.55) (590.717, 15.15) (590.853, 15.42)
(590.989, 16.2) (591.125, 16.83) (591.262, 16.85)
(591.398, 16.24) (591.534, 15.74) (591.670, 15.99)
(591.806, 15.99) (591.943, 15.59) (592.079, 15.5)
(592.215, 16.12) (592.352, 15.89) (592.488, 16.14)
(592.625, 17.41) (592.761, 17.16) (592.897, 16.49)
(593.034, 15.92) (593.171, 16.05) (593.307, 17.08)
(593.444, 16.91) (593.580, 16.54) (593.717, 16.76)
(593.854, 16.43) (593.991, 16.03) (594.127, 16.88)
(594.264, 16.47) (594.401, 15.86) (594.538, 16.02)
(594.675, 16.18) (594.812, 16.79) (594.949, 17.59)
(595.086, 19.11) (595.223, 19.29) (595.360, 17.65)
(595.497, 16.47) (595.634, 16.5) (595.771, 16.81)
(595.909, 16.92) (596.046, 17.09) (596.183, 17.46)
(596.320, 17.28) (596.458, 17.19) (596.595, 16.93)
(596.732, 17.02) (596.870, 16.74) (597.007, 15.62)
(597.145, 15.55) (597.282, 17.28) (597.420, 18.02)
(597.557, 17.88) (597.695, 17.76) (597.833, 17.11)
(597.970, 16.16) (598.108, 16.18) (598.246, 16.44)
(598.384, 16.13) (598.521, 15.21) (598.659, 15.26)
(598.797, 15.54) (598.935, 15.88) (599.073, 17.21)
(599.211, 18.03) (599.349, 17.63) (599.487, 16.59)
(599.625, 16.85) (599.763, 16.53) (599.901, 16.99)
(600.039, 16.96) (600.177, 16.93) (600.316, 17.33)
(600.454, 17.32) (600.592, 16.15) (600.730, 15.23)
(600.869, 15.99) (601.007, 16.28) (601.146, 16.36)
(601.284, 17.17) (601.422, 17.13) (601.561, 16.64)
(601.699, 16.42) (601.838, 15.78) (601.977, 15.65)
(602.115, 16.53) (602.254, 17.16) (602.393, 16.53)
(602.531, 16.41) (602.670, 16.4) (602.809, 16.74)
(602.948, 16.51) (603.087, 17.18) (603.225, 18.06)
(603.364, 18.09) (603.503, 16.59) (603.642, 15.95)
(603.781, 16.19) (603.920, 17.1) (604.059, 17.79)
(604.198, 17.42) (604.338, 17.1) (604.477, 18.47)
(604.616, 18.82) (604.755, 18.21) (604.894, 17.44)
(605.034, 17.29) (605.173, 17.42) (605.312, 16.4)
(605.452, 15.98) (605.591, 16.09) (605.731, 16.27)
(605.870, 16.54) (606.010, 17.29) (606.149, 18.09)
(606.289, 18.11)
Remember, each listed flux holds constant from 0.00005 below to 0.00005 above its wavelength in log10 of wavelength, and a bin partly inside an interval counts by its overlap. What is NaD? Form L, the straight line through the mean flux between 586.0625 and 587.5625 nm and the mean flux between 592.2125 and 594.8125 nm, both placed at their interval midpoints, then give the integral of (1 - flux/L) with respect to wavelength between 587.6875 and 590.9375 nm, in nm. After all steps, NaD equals 0.24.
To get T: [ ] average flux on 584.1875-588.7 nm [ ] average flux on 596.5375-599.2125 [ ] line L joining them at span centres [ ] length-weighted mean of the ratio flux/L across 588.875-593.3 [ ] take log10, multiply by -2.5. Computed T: 0.07 mag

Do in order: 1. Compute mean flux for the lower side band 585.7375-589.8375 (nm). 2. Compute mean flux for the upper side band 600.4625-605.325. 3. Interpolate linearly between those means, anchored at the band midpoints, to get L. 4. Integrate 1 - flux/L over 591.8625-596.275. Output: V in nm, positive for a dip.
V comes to -0.17 nm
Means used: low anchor 15.6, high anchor 16.9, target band 16.7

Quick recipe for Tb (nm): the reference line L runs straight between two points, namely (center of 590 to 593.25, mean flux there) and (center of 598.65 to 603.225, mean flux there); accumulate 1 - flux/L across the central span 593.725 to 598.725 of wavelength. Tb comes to -0.16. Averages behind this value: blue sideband 15.9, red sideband 16.6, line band 16.8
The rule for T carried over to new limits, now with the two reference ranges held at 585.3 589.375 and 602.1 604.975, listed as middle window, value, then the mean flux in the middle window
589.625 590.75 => 0.11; 14.6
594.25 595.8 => -0.04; 17.1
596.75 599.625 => 0.01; 16.6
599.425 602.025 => 0.03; 16.5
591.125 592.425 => 0.01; 16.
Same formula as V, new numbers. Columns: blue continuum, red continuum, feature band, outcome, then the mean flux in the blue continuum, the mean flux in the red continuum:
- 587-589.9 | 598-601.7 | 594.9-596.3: -0.12 nm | 15.3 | 16.5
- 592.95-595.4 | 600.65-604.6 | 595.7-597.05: -0.01 nm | 16.8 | 16.8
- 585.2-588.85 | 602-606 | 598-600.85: 0.04 nm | 16.1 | 17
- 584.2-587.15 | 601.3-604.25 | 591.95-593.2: 0.01 nm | 16.1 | 16.8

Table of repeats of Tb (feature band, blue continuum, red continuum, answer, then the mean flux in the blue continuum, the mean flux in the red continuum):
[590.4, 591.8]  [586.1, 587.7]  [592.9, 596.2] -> 0.04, 16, 16.8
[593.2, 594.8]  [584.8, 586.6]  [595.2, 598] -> 0.03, 15.9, 17.1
